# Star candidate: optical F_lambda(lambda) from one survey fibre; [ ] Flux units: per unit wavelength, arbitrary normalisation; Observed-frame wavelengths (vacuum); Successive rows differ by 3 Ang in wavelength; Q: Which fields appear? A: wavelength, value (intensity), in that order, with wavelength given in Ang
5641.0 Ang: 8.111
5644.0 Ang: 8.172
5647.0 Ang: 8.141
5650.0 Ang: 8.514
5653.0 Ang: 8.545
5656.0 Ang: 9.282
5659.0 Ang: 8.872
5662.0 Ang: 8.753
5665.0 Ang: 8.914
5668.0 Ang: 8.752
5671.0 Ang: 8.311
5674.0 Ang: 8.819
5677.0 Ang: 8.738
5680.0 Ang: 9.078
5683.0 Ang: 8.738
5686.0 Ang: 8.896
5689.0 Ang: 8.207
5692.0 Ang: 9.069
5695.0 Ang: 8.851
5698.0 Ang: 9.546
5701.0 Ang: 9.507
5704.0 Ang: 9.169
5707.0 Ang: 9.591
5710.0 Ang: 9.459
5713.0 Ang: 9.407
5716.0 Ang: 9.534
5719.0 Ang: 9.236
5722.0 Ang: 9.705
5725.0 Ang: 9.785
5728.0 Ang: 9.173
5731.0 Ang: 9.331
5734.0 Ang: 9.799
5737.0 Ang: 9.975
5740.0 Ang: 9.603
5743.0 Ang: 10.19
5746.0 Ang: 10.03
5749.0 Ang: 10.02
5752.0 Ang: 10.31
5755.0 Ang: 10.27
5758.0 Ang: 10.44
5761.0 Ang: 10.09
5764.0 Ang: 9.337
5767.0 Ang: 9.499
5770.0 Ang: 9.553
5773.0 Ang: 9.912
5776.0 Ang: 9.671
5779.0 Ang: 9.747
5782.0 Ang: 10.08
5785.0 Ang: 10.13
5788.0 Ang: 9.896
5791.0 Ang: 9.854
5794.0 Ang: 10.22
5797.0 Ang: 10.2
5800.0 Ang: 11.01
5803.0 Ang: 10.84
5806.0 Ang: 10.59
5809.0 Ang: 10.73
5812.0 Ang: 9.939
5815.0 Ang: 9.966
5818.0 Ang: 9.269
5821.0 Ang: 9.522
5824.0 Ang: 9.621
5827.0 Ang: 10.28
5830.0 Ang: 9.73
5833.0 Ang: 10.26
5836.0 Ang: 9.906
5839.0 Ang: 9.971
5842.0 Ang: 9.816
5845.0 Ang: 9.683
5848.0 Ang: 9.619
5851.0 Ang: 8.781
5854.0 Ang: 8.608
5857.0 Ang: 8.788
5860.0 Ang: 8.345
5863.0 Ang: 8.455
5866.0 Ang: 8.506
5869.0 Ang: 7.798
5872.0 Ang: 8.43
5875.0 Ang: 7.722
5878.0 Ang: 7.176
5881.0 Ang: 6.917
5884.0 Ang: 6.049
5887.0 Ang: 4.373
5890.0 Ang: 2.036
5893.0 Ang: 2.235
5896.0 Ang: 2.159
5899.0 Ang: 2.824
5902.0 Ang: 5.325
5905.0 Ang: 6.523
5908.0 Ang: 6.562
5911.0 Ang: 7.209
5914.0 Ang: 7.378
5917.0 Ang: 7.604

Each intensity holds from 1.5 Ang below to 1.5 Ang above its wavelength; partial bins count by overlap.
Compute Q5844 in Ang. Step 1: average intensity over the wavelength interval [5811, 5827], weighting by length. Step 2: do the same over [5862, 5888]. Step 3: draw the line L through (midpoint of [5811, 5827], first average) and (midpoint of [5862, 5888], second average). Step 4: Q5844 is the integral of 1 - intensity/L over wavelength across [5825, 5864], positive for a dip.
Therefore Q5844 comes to -3.61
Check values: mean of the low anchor 9.71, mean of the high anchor 7.3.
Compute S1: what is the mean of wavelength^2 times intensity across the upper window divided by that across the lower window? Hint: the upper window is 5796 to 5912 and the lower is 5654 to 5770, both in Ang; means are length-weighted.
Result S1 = 0.9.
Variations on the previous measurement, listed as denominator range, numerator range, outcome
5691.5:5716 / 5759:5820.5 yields 1.10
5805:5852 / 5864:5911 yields 0.59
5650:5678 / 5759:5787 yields 1.16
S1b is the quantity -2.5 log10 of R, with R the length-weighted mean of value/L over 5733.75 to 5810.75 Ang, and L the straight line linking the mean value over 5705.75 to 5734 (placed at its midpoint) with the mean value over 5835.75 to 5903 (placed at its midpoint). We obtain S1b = -0.17 mag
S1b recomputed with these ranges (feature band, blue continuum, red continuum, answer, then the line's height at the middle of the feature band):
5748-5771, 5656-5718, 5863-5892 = -0.224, 8.09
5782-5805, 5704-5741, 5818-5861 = -0.086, 9.51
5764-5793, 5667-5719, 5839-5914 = -0.214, 8.05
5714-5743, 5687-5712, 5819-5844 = -0.031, 9.33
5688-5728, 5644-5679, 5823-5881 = -0.069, 8.75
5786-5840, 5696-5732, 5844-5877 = -0.143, 8.86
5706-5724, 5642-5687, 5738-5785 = -0.019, 9.33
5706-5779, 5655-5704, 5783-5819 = -0.018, 9.59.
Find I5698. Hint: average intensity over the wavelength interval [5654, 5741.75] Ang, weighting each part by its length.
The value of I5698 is 9.18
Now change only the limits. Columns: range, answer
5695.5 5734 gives 9.45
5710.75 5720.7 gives 9.4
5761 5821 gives 10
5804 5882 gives 9.2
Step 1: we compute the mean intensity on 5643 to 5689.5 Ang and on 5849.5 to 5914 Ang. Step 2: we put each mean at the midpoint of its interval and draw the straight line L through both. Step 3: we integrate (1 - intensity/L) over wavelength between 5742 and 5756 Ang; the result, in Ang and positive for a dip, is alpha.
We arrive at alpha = -4.2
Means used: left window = 8.69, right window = 6.44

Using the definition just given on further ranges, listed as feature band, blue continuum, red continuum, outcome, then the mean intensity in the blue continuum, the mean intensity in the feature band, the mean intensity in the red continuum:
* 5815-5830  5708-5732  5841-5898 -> -3.62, 9.46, 9.71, 7.07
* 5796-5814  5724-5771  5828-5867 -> -1.93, 9.84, 10.5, 9.29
